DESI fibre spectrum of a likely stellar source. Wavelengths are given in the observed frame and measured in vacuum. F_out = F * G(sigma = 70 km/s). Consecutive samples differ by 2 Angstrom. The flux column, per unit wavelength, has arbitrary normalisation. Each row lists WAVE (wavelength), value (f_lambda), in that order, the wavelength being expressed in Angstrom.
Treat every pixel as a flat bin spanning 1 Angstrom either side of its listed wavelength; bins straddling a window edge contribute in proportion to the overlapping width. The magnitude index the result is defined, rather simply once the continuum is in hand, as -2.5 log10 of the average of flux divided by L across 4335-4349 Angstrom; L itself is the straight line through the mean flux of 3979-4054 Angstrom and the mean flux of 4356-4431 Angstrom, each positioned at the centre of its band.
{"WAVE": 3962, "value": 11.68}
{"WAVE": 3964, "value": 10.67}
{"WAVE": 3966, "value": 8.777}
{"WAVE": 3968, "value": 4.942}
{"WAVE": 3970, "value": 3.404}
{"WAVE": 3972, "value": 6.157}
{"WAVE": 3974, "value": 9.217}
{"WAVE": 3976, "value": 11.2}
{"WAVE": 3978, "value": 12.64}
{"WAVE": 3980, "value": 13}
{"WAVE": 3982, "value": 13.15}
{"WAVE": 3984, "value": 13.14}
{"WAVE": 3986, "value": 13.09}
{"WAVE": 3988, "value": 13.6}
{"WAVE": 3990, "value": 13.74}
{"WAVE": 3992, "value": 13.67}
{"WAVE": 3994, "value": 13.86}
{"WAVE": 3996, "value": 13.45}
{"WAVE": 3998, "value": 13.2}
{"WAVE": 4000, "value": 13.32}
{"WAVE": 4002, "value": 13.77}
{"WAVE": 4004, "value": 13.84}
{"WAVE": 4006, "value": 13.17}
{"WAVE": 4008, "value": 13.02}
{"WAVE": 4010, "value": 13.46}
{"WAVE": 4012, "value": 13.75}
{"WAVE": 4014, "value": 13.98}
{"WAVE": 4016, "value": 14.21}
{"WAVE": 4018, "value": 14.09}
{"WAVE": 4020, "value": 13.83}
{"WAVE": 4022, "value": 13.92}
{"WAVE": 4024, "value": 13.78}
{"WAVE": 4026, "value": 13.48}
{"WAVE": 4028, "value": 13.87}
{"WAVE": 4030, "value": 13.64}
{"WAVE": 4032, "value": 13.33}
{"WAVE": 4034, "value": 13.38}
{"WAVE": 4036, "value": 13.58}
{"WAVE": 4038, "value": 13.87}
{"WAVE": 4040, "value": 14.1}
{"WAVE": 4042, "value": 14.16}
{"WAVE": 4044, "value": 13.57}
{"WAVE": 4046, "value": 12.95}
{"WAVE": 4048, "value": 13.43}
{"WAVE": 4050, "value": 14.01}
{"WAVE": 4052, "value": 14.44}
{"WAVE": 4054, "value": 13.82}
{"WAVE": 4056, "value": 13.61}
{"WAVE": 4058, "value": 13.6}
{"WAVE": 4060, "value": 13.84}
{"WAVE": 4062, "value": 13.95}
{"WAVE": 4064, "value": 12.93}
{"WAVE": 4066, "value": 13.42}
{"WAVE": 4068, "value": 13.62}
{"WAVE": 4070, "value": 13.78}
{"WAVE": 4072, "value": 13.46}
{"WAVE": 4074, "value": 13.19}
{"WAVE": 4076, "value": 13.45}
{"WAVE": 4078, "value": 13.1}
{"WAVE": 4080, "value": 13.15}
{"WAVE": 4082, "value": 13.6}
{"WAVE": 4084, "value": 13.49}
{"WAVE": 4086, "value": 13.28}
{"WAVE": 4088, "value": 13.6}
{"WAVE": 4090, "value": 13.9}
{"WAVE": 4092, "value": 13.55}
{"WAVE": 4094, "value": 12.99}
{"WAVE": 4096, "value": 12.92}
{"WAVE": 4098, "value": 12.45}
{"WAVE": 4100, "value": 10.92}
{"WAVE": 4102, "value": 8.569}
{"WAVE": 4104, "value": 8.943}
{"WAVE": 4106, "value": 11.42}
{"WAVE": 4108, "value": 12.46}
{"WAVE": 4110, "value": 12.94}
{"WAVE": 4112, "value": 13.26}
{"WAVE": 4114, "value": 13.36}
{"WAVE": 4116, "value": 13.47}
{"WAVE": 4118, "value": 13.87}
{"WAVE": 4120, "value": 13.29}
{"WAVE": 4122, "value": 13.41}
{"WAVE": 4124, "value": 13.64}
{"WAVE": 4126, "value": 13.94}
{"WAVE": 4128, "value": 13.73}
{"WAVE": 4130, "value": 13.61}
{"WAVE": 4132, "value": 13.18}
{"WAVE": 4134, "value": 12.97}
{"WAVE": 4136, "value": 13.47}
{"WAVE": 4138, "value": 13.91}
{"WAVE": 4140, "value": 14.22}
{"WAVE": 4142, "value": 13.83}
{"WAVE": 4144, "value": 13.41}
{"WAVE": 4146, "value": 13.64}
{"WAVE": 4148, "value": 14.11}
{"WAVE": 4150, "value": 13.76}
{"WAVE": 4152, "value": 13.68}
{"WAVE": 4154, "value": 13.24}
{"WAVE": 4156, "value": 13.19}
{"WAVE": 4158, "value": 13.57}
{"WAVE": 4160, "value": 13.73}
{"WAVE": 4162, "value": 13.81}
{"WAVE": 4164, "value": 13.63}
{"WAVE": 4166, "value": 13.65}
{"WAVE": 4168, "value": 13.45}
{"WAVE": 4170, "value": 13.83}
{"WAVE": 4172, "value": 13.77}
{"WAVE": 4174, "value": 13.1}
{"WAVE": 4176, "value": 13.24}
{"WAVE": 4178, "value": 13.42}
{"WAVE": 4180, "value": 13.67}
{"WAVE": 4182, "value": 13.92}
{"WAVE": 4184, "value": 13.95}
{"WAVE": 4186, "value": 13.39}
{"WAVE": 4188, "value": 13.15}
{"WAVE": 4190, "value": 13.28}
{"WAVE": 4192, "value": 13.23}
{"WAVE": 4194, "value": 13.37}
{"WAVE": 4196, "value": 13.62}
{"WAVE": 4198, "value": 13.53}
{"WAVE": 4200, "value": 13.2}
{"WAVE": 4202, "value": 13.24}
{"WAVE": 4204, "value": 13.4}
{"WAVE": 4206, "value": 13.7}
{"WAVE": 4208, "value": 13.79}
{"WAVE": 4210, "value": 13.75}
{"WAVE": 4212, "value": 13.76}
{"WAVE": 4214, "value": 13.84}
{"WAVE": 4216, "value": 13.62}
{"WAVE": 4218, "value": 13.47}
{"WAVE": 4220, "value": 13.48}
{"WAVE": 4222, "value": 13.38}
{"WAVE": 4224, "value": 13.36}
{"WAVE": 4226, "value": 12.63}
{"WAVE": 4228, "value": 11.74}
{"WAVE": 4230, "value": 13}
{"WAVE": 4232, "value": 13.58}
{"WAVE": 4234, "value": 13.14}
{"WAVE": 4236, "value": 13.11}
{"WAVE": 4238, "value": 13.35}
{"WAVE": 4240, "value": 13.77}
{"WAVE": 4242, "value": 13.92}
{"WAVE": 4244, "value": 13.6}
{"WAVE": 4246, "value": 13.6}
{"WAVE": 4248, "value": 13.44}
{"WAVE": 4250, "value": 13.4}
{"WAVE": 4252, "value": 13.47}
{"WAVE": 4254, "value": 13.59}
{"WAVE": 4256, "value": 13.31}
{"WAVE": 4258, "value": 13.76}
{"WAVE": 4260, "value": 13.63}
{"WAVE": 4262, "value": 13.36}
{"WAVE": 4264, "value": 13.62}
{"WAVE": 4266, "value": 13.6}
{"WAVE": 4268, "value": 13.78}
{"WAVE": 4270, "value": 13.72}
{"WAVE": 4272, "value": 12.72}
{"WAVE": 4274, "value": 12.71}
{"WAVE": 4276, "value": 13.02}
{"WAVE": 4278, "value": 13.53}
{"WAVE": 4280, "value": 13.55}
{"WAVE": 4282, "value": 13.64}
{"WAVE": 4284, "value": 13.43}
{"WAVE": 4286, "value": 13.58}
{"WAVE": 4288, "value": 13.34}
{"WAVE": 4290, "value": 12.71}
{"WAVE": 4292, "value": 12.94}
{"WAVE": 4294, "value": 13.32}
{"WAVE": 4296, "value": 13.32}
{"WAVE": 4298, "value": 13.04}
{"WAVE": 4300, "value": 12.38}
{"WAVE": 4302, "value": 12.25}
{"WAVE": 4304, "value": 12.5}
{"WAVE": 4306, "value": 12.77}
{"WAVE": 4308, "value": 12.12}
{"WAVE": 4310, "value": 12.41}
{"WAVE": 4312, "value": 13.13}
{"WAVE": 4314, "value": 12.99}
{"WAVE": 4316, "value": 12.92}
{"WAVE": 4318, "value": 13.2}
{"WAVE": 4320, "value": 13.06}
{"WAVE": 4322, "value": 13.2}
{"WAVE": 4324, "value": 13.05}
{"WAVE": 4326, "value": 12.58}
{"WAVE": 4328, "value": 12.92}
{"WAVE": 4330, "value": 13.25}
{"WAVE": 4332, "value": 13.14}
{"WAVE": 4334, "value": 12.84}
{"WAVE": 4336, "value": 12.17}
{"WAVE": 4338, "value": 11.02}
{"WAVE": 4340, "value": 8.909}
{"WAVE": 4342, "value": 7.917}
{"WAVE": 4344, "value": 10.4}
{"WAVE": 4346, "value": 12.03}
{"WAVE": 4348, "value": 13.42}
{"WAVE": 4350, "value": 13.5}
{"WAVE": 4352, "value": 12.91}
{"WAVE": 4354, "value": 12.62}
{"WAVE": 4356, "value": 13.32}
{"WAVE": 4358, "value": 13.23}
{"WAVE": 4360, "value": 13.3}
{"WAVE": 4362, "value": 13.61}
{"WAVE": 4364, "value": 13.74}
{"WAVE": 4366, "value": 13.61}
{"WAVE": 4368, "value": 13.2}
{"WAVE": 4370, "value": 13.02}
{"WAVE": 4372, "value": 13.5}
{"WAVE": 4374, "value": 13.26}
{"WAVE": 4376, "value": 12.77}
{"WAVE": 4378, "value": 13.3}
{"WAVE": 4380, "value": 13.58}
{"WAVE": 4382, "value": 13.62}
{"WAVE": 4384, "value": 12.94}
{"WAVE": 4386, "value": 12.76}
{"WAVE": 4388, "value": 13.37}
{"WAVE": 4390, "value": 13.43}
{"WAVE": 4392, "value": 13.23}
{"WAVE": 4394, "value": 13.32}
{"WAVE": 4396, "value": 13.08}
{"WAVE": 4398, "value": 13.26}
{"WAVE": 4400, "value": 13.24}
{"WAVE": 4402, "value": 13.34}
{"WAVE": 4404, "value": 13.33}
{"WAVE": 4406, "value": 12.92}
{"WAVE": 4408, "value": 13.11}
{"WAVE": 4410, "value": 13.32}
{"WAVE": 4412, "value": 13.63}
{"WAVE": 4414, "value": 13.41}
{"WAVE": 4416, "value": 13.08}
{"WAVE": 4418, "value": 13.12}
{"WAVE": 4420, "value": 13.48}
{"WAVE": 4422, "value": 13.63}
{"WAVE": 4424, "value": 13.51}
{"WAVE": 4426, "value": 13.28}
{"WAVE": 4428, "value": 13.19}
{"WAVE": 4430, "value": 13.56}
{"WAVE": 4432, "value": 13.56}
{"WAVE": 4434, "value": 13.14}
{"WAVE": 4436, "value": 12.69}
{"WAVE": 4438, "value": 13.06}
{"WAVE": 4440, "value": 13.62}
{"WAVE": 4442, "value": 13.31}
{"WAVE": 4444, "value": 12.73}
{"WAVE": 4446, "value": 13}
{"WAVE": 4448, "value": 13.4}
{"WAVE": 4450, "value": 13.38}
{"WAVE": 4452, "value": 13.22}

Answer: 0.23 mag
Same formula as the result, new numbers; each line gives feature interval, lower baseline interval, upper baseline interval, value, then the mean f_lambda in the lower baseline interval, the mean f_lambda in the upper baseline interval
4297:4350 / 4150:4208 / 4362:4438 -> 0.089 mag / 13.5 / 13.3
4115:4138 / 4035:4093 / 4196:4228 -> 0.000 mag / 13.6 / 13.4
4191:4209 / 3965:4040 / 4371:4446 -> -0.046 mag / 12.5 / 13.3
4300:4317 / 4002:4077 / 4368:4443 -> 0.063 mag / 13.7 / 13.3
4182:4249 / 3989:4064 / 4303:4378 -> -0.029 mag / 13.7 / 12.6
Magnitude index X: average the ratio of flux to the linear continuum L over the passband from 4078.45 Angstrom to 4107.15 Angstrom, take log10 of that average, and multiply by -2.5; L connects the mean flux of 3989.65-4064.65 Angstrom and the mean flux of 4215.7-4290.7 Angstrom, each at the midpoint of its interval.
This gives 0.10 mag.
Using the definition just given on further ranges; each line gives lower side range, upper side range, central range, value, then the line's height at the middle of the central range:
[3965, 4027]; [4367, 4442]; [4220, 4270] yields -0.041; 12.9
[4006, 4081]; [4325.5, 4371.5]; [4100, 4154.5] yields 0.022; 13.3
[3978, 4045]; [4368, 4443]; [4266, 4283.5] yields 0.002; 13.4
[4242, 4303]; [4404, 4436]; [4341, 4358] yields 0.105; 13.3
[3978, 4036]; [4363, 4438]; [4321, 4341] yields 0.087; 13.3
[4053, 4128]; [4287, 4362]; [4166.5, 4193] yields -0.053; 12.9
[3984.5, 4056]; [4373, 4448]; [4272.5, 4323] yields 0.030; 13.4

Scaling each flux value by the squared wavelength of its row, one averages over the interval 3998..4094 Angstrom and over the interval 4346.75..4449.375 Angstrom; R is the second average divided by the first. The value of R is 1.2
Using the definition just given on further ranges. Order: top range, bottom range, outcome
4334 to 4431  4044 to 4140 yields 1.13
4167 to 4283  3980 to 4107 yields 1.10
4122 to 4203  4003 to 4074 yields 1.05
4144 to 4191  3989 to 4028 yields 1.07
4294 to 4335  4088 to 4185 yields 1.06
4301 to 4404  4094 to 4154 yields 1.10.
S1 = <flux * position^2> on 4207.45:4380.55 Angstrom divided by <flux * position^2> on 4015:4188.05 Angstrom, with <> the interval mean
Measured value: 1.07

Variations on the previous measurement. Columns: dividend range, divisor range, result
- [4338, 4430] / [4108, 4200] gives 1.07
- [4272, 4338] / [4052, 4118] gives 1.11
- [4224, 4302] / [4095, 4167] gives 1.08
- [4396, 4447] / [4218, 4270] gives 1.07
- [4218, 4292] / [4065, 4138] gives 1.11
